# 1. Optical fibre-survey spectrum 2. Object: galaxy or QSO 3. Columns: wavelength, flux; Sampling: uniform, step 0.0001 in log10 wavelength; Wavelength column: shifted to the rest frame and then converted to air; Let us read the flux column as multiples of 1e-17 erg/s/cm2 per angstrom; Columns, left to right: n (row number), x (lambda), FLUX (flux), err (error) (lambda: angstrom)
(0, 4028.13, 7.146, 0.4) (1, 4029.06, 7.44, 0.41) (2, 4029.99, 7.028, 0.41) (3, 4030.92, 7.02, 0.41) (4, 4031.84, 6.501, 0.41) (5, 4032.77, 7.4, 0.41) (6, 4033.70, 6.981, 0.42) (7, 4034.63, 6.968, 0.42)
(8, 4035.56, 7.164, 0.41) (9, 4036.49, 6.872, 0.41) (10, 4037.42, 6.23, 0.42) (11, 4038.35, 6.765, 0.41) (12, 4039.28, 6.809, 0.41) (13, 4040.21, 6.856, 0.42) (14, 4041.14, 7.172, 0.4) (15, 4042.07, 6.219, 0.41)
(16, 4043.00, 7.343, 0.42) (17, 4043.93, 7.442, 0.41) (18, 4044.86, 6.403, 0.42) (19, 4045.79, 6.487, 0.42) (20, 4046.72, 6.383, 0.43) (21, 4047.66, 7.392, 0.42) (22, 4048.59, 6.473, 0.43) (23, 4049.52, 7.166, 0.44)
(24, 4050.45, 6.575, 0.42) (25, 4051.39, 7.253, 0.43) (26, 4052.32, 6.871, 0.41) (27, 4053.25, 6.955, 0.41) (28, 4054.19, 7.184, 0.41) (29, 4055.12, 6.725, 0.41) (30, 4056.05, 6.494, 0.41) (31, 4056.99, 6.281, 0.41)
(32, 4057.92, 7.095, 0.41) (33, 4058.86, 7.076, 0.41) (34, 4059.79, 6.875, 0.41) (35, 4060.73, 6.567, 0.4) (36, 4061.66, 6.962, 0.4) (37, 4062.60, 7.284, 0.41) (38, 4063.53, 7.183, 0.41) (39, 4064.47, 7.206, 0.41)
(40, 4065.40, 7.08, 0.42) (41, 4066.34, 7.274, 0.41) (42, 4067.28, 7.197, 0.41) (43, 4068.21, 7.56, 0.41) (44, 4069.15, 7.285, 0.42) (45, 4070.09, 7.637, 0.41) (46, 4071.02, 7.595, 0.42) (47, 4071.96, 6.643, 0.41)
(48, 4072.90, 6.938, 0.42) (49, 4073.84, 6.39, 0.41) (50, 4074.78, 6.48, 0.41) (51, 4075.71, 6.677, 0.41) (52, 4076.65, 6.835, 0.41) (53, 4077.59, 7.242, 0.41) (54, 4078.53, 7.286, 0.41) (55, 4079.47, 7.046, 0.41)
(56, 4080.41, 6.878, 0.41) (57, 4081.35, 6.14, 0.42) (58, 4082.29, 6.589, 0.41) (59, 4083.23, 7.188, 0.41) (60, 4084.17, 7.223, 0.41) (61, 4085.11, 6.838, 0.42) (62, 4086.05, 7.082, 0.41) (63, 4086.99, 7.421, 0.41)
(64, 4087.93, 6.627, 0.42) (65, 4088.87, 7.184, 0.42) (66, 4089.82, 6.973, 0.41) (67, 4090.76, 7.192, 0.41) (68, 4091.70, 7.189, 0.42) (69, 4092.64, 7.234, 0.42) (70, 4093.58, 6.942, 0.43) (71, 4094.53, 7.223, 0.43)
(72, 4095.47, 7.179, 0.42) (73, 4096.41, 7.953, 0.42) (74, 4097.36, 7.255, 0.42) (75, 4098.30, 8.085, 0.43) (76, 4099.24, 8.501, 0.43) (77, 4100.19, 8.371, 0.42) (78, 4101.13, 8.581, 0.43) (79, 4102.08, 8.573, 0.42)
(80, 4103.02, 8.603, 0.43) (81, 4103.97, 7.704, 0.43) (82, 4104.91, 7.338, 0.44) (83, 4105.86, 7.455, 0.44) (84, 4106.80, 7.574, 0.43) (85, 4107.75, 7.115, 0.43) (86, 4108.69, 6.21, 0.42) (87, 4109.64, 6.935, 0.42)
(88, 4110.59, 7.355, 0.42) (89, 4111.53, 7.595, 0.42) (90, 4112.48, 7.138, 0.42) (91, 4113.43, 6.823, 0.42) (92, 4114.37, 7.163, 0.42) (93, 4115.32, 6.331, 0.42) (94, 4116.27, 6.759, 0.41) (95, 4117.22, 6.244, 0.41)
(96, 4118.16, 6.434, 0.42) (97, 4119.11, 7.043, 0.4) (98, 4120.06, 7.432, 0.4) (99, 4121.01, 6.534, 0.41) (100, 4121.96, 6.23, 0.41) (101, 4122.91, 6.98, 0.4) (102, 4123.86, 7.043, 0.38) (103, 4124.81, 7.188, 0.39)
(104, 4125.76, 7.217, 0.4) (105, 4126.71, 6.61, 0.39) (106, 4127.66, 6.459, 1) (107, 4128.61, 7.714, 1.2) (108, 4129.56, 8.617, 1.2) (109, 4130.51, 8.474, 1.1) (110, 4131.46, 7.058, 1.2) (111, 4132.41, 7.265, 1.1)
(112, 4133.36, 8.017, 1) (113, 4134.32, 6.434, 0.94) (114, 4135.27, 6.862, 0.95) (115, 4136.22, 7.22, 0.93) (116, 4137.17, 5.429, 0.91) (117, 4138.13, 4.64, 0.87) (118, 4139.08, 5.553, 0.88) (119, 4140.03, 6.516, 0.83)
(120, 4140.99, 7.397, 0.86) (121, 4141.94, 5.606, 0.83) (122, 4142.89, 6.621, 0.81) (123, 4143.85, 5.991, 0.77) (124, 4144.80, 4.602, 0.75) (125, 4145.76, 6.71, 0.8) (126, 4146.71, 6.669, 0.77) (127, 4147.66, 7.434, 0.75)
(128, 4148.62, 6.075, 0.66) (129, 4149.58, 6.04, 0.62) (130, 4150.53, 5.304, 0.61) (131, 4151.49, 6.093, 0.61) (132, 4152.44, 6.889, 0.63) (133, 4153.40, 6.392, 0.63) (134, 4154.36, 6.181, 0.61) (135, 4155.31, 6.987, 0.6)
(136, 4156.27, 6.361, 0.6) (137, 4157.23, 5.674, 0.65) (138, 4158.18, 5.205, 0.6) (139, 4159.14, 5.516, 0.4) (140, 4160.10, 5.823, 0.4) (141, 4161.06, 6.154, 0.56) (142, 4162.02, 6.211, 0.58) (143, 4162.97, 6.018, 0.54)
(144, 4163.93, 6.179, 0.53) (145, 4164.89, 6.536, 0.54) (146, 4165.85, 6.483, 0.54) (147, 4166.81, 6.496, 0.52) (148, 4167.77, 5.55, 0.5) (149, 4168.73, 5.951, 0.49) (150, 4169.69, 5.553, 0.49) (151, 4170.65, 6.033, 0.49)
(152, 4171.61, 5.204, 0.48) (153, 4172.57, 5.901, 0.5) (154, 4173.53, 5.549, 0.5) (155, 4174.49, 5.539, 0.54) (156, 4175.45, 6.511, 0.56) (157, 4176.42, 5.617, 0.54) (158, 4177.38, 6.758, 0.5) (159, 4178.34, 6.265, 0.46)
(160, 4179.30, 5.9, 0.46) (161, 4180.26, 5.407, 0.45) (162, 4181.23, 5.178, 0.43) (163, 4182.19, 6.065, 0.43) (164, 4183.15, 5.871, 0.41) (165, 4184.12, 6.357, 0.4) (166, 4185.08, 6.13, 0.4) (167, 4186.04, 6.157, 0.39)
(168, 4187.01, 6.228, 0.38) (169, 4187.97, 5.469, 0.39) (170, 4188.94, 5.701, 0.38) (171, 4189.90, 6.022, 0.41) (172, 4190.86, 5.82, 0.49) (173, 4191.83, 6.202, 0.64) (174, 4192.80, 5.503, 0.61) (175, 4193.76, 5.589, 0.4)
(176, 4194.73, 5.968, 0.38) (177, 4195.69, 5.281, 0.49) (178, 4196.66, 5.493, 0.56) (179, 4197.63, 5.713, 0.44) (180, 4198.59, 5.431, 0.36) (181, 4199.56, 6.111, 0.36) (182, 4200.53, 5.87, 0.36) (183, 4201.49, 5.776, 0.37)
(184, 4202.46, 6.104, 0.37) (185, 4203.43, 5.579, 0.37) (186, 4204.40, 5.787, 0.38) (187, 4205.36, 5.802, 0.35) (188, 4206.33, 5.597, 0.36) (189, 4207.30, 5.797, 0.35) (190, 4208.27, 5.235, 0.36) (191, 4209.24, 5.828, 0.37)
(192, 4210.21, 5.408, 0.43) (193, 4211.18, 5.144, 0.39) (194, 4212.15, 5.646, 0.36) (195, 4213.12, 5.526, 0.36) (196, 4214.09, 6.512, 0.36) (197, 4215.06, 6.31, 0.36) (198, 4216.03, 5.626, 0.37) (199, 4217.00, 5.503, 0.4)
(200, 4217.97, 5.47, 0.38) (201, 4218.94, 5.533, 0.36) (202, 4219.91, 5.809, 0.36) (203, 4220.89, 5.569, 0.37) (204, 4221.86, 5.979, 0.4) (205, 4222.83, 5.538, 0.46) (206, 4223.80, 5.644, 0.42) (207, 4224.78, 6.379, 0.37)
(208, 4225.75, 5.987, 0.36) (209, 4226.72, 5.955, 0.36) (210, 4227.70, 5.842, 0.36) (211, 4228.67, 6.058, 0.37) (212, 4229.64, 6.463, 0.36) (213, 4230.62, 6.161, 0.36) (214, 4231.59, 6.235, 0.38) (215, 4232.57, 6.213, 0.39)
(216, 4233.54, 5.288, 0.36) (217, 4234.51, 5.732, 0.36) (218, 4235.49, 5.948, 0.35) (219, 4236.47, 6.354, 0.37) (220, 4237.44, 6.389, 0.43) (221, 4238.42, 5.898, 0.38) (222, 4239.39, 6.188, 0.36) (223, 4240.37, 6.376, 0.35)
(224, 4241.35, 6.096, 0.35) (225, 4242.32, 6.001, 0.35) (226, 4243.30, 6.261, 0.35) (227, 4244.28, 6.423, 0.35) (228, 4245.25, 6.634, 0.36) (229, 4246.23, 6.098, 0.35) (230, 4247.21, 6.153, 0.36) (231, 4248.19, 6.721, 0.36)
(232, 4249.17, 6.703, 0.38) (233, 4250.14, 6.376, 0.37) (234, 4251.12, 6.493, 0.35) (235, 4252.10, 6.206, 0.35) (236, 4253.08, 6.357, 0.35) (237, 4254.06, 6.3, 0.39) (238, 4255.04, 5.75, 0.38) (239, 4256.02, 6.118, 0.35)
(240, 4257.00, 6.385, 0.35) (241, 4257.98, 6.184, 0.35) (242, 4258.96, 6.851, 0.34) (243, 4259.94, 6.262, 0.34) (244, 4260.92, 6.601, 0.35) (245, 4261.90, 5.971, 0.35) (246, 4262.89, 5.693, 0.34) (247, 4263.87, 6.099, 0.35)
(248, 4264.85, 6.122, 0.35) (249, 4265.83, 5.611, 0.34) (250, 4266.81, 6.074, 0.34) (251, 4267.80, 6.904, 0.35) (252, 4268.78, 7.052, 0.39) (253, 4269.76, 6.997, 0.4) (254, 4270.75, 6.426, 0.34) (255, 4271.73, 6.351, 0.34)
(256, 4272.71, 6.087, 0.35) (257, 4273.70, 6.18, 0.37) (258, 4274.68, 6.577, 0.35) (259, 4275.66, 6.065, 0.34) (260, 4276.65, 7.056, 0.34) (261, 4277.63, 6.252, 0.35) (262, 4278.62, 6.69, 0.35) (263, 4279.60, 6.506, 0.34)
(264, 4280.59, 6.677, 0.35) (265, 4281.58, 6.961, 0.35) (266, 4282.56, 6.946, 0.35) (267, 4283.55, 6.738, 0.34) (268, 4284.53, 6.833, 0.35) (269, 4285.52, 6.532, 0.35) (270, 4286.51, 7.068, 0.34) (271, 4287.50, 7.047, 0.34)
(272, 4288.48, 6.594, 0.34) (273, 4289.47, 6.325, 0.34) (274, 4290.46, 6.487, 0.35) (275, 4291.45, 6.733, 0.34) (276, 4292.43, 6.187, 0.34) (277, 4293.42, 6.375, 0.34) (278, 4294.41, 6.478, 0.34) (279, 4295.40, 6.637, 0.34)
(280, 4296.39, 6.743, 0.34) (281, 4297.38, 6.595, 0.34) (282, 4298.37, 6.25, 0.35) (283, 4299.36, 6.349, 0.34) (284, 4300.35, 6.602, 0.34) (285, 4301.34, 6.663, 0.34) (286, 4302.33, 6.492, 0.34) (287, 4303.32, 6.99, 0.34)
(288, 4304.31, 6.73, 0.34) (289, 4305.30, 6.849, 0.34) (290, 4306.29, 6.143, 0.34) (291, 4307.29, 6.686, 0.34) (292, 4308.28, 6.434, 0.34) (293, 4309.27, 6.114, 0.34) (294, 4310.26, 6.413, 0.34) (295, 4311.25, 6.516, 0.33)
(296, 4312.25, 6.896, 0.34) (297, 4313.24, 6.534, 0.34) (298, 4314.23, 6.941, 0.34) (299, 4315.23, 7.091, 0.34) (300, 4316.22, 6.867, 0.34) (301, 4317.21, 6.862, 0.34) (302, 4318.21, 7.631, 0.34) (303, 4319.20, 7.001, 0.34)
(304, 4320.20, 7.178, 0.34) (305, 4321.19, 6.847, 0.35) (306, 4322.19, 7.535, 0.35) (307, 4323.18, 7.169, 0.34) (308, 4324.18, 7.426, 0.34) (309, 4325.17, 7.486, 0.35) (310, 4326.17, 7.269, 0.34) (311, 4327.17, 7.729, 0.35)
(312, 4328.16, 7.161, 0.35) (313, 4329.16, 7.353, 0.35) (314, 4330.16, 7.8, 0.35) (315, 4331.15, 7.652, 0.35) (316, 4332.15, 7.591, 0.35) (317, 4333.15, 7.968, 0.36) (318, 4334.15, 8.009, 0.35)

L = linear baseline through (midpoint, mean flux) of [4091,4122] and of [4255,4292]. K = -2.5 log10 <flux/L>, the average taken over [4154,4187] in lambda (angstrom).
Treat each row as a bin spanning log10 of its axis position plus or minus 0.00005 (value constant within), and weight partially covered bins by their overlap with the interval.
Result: 0.17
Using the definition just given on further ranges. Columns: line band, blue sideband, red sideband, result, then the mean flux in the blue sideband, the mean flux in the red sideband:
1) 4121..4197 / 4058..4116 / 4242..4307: 0.116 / 7.21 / 6.47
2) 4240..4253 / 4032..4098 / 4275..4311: 0.053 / 6.98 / 6.59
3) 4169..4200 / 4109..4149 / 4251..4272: 0.131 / 6.77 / 6.3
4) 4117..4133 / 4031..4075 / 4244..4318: -0.049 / 6.93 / 6.51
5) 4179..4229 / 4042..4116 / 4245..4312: 0.164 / 7.13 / 6.47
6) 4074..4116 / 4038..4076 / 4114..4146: -0.066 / 6.94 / 6.71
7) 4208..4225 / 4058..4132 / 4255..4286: 0.170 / 7.18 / 6.43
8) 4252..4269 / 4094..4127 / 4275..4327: 0.103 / 7.28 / 6.75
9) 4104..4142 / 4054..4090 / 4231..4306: -0.014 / 6.98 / 6.41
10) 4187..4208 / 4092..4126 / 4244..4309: 0.191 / 7.29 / 6.48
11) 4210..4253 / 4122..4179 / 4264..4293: 0.079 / 6.36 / 6.55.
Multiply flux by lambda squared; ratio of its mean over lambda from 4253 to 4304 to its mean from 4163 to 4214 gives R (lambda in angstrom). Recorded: 1.2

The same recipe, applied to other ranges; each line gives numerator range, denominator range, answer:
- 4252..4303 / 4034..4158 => 1.02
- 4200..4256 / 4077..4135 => 0.88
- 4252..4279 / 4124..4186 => 1.06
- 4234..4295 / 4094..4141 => 0.96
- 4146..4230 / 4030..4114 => 0.88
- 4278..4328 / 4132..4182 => 1.19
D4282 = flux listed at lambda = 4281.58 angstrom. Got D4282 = 6.961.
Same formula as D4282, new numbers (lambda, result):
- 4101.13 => 8.581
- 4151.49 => 6.093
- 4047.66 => 7.392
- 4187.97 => 5.469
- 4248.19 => 6.721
